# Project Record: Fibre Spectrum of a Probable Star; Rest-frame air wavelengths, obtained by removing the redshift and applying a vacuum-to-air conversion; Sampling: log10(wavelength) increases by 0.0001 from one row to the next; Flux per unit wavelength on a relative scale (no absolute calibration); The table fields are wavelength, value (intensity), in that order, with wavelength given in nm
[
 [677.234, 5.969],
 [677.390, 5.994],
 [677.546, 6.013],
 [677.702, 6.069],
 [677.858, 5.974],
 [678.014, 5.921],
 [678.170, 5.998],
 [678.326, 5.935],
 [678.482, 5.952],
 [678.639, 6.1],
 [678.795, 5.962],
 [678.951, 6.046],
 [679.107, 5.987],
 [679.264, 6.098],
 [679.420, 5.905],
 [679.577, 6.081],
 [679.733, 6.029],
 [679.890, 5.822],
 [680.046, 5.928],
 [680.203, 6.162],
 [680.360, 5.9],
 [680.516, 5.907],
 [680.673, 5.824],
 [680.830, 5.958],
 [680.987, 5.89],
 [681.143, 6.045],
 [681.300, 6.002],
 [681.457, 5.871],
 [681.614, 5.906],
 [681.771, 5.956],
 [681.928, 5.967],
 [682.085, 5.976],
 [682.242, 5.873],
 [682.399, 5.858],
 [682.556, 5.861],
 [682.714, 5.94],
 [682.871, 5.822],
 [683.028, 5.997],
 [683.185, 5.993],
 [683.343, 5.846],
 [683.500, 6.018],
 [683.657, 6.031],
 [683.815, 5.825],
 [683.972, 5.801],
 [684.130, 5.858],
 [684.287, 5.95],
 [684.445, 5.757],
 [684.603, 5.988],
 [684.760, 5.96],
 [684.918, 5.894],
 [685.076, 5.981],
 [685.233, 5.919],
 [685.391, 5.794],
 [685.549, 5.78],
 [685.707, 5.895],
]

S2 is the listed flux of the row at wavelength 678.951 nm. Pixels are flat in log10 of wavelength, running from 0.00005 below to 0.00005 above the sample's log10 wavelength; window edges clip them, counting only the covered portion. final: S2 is 6.046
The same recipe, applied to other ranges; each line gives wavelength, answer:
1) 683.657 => 6.031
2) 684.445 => 5.757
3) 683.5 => 6.018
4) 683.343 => 5.846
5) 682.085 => 5.976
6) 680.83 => 5.958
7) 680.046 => 5.928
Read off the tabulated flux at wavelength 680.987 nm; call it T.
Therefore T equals 5.89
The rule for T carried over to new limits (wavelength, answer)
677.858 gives 5.974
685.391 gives 5.794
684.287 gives 5.95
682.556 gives 5.861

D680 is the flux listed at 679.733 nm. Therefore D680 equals 6.029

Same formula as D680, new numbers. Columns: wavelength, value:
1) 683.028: 5.997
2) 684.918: 5.894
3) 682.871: 5.822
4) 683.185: 5.993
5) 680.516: 5.907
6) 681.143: 6.045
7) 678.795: 5.962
